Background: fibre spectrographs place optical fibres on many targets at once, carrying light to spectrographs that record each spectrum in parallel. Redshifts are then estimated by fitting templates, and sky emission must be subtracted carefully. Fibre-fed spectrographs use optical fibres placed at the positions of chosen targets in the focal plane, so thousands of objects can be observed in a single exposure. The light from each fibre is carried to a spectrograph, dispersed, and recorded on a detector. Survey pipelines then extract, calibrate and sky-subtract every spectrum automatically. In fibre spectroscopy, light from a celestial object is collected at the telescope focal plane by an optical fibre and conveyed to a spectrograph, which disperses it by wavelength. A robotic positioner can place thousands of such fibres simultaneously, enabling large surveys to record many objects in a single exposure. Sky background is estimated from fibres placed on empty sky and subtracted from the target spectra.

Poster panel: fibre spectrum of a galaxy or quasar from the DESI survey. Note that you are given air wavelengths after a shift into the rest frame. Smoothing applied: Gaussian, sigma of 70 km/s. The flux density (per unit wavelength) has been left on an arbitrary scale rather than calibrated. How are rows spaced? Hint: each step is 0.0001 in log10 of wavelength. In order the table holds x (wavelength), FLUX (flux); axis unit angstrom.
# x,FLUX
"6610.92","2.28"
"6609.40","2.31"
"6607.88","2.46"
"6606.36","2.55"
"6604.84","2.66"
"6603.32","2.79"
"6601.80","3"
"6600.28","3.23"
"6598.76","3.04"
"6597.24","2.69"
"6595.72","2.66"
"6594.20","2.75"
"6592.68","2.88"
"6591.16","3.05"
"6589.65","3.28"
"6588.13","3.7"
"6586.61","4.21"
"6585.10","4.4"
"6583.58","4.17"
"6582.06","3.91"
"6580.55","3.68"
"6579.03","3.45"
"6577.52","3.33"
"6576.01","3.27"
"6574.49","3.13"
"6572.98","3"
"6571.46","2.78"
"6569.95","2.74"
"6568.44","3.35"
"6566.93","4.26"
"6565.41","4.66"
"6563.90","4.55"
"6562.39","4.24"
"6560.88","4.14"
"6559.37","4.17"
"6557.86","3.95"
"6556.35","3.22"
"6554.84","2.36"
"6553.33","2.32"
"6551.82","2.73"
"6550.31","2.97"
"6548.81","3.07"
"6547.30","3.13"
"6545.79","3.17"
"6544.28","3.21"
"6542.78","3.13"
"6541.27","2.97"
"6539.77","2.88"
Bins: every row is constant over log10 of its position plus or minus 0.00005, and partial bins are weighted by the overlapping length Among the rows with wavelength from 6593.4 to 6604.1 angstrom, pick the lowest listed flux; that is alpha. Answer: 2.66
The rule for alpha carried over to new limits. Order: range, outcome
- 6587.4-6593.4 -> 2.88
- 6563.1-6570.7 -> 2.74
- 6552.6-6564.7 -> 2.32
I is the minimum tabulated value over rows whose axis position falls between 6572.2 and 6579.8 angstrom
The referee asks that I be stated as 3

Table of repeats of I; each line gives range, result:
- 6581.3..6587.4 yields 3.91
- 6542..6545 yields 3.13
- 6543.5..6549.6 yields 3.07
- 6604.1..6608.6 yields 2.46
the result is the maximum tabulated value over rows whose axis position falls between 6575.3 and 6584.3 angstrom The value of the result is 4.17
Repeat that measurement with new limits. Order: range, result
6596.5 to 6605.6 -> 3.23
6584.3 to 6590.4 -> 4.4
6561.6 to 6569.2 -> 4.66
